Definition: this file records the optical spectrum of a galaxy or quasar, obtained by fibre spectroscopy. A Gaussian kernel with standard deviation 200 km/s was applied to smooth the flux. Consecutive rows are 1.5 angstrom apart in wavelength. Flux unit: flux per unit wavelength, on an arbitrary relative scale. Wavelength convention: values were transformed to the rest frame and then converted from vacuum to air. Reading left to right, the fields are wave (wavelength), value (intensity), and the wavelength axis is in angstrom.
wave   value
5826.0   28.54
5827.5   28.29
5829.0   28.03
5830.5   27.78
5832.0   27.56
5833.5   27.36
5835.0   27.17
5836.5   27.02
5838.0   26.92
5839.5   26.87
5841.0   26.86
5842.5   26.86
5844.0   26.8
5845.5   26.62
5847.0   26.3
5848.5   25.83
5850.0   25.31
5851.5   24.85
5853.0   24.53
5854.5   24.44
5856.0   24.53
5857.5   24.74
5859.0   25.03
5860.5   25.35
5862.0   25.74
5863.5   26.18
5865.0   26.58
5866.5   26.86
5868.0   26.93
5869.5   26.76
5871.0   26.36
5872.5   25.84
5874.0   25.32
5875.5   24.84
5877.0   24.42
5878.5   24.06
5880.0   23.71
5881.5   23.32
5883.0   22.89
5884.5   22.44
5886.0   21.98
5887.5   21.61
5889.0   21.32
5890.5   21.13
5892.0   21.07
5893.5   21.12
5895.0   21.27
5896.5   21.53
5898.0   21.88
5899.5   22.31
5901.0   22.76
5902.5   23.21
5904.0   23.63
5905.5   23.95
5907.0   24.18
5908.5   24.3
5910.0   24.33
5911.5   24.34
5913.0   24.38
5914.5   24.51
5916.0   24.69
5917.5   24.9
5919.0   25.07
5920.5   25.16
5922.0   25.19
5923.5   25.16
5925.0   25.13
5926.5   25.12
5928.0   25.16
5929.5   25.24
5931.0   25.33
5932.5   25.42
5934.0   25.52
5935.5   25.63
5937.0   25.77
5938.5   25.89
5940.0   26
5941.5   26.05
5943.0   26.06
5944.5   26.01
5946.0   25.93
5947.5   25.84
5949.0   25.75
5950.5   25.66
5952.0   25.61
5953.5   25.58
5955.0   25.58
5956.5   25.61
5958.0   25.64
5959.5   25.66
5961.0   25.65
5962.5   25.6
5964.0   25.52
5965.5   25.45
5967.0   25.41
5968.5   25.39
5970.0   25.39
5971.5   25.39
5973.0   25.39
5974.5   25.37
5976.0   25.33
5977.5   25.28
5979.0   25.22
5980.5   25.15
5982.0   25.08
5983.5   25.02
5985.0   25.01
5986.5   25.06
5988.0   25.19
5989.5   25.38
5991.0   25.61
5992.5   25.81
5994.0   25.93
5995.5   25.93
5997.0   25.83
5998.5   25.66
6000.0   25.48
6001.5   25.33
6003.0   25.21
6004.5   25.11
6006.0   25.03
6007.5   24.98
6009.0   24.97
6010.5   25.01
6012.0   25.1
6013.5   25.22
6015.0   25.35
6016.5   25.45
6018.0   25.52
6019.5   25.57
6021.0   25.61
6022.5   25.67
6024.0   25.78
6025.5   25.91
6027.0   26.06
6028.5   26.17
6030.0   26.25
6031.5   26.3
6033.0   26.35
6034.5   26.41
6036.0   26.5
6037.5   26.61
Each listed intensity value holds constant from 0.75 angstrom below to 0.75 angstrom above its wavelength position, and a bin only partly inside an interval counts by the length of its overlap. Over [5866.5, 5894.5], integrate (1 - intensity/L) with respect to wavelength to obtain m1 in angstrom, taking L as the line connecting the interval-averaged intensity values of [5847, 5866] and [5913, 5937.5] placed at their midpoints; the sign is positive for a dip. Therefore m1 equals 1.8 angstrom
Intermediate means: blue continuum 25.3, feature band 23.7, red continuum 25.2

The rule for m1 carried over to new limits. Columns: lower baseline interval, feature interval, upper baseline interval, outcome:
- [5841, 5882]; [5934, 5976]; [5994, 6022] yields -0.4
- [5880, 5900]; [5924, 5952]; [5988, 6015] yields -2.7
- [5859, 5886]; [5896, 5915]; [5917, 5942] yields 1.3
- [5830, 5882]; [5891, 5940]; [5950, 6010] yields 2.8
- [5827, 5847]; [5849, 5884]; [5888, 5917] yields 0.2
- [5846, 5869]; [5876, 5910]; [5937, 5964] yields 3.9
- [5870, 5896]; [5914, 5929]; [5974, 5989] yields -0.7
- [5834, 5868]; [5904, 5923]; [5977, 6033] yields 0.9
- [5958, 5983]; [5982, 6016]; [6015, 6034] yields 0.4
